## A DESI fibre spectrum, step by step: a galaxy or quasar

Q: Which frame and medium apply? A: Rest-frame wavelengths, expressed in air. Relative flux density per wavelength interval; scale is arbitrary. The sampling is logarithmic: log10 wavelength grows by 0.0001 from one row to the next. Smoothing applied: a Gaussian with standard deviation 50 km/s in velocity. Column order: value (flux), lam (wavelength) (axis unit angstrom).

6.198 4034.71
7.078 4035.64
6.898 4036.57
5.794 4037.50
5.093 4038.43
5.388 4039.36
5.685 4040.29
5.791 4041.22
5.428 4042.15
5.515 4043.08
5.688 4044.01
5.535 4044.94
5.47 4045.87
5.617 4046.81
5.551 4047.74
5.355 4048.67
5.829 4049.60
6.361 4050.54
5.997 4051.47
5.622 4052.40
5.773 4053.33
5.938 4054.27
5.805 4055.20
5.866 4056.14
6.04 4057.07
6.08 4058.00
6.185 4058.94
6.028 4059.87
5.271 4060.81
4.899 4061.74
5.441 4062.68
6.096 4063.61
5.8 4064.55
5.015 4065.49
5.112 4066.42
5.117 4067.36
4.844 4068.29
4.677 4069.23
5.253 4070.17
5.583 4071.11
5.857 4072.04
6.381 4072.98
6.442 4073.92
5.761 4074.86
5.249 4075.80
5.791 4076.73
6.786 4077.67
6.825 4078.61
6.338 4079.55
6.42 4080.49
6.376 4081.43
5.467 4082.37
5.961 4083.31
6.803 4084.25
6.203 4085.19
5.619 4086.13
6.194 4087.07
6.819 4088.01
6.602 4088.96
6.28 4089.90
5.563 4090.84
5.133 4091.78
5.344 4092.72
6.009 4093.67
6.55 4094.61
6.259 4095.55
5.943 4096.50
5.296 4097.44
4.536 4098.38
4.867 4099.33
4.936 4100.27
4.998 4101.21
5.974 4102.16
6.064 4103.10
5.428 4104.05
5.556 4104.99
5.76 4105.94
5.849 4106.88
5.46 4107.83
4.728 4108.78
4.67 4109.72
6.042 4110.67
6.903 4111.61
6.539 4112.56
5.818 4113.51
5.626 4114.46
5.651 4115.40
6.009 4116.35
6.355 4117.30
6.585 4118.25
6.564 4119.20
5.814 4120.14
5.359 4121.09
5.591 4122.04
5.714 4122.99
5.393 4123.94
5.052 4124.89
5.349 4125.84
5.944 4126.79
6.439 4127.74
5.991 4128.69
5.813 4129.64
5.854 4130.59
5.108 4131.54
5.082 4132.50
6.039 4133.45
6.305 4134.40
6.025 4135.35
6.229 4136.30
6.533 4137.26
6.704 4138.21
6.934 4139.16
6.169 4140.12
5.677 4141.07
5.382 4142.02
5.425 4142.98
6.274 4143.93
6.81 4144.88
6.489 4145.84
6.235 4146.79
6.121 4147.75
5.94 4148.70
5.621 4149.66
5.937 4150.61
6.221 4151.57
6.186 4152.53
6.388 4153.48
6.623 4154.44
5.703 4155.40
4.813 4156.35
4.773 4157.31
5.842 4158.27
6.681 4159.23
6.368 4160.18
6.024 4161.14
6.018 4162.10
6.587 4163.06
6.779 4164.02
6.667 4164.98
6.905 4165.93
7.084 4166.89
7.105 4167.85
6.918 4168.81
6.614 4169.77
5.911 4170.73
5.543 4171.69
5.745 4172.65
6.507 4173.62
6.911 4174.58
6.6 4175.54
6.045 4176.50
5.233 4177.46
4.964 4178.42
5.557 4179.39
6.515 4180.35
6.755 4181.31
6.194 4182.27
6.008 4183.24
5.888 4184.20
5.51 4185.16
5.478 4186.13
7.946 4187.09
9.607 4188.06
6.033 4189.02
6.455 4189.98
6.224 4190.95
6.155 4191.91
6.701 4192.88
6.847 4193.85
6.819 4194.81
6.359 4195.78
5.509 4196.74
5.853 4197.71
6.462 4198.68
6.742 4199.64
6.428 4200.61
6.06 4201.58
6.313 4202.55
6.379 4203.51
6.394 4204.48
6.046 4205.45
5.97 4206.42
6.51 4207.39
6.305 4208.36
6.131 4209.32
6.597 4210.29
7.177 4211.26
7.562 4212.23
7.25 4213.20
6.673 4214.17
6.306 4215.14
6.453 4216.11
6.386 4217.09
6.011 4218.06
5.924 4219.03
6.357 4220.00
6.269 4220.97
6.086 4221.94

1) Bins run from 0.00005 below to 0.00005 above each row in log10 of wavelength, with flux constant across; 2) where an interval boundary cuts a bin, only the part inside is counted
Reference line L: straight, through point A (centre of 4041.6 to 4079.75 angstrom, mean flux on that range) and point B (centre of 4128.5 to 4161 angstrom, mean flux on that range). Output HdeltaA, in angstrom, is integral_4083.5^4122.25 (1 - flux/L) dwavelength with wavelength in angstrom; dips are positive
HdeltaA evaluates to 0.3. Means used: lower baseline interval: 5.71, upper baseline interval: 6.01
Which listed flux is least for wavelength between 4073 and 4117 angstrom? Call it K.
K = 4.536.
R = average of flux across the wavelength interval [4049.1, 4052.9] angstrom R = 5.95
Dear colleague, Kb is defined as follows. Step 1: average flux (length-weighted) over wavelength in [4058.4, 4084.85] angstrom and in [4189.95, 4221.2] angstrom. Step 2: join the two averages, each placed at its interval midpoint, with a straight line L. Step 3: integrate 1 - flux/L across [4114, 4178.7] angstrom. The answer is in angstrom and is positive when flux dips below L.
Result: 0.8 angstrom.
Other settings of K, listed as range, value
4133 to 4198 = 4.773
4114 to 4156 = 5.052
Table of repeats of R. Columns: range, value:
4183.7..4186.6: 5.63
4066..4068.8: 5.02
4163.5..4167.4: 6.87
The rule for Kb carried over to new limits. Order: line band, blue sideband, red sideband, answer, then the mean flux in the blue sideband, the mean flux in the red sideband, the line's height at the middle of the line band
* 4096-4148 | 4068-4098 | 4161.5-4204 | 2.62 angstrom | 5.96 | 6.38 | 6.13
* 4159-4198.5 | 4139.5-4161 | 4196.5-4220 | -1.20 angstrom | 5.99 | 6.4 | 6.19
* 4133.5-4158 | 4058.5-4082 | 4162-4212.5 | 0.44 angstrom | 5.74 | 6.41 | 6.17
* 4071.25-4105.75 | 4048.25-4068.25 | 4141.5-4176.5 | -0.38 angstrom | 5.68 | 6.21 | 5.84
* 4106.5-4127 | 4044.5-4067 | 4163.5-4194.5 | 0.95 angstrom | 5.69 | 6.42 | 6.05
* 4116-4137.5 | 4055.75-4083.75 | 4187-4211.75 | 0.81 angstrom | 5.77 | 6.52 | 6.1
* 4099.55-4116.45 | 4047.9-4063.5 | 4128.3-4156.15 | 0.85 angstrom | 5.79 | 6.05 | 5.95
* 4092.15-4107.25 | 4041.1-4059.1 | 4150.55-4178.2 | 0.97 angstrom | 5.76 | 6.22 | 5.96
